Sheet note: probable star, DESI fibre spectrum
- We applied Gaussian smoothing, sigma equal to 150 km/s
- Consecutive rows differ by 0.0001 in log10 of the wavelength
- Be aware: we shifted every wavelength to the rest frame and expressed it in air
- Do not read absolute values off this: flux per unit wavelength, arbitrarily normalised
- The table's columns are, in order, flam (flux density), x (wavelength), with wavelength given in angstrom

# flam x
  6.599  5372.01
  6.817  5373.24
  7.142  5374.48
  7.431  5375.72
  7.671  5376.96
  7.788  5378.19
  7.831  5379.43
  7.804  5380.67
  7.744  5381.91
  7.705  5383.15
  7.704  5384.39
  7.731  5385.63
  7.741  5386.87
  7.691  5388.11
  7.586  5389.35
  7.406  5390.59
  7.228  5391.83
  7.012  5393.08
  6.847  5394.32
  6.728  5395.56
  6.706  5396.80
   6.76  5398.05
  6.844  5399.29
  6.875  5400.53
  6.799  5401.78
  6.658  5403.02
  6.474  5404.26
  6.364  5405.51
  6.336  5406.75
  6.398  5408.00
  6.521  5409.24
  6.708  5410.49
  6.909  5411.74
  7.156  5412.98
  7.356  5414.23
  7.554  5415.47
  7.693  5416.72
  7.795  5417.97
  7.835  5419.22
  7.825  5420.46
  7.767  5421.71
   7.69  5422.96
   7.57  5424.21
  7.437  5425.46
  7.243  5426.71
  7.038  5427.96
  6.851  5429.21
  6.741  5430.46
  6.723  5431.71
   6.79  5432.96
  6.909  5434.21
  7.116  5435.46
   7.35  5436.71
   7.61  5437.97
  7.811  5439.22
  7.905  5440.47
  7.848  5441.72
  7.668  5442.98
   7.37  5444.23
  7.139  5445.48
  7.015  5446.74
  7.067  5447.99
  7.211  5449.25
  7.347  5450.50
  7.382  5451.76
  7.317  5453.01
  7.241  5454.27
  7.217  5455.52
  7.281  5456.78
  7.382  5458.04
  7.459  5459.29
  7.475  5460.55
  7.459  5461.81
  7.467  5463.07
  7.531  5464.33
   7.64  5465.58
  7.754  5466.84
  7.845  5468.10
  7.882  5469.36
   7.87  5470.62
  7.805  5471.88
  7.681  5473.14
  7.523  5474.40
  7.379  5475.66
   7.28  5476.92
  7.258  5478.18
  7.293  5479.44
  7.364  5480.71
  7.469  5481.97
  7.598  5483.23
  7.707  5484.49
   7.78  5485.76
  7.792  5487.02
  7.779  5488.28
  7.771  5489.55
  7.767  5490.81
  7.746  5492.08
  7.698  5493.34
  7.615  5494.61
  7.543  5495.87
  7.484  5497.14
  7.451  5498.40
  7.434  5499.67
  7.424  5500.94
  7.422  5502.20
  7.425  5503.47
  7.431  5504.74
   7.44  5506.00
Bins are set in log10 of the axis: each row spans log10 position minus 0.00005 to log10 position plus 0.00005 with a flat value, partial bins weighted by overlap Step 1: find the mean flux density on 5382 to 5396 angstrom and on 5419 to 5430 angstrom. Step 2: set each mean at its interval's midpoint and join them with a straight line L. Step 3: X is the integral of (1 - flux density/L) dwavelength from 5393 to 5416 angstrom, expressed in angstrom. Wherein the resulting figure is 2.0 angstrom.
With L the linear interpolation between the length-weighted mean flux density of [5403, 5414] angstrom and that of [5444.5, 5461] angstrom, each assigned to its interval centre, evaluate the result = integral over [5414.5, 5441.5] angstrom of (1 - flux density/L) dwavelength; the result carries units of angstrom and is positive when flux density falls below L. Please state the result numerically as -1.9 angstrom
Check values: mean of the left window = 6.64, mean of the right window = 7.27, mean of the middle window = 7.4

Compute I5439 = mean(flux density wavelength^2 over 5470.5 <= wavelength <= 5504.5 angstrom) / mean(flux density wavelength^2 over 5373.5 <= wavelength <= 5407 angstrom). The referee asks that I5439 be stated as 1.09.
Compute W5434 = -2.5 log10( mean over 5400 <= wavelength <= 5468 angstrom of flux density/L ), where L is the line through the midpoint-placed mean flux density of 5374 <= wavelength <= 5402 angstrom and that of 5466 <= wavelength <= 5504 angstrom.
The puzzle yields 0.032 mag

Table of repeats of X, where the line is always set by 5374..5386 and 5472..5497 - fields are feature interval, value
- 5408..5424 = 0.56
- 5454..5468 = 0.25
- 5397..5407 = 1.30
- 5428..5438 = 0.84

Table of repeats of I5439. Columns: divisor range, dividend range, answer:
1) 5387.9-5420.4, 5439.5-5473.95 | 1.09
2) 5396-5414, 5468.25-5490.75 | 1.17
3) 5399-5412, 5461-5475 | 1.19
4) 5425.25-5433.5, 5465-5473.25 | 1.14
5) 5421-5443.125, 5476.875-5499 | 1.06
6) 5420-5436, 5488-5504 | 1.08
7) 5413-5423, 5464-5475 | 1.03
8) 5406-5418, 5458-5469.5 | 1.11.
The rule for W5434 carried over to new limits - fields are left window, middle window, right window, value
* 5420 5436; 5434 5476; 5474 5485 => -0.02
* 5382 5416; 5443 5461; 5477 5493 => 0.01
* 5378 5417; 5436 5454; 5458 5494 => 0.00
